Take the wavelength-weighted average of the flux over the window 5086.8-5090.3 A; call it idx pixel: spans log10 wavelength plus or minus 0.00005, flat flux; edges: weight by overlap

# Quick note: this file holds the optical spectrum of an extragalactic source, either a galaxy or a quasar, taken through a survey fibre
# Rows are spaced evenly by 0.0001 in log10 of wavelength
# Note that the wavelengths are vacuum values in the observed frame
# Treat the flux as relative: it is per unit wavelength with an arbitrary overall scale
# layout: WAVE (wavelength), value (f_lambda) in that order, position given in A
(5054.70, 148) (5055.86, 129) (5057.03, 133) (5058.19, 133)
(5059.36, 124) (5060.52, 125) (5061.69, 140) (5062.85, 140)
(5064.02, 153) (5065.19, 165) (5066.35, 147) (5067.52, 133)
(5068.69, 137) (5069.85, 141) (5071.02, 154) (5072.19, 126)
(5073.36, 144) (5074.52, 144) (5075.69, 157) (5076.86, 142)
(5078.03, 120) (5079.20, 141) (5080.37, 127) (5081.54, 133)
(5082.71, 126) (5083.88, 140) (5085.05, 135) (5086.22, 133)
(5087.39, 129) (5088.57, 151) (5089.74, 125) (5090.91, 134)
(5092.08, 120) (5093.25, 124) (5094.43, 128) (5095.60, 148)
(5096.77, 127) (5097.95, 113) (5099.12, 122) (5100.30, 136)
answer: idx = 135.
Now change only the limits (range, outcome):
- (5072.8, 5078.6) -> 142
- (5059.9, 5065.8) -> 145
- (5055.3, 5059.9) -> 130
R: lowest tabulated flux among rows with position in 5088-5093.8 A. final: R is 120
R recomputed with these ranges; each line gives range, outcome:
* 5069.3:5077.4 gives 126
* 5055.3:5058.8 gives 129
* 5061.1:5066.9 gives 140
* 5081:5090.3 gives 125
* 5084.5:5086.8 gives 133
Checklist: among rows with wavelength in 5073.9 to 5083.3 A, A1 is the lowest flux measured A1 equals 120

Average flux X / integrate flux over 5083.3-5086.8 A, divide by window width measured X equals 136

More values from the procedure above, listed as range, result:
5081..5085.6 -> 134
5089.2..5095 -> 126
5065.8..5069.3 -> 139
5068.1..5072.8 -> 139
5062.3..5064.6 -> 146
